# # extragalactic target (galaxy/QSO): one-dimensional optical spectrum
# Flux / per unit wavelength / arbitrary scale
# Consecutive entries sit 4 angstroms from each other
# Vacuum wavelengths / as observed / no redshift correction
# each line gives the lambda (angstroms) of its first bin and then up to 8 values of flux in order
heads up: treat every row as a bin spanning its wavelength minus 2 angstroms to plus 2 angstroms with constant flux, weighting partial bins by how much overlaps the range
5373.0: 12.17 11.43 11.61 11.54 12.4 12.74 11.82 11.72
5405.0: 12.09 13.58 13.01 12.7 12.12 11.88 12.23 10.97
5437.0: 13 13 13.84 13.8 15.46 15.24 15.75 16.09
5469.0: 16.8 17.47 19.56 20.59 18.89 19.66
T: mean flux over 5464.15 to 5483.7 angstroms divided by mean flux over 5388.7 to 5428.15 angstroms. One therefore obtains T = 1.47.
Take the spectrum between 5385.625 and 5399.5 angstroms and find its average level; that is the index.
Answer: 12.2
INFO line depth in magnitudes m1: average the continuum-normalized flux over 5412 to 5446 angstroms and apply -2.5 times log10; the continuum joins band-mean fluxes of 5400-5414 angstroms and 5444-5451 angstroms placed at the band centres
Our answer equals 0.07 mag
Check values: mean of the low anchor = 12.6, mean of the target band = 12.5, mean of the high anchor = 13.8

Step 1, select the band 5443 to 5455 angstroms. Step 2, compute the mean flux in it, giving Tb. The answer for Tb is 14.4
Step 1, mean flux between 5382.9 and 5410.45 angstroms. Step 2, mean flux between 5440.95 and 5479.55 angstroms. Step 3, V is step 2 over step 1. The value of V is 1.3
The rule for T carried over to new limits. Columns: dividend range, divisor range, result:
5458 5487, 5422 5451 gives 1.41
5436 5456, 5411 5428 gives 1.12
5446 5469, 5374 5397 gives 1.28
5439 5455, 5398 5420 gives 1.12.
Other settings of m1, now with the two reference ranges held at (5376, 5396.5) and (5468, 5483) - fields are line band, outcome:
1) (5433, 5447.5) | 0.23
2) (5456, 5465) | 0.13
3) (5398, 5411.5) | 0.08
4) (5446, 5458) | 0.15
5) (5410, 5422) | 0.12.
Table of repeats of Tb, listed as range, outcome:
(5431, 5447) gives 12.7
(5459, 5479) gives 17.1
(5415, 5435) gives 12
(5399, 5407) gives 11.9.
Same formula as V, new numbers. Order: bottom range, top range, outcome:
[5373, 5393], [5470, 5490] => 1.61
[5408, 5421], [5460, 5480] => 1.35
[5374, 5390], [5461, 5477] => 1.45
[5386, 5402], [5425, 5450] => 1.04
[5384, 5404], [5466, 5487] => 1.54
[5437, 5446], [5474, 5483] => 1.49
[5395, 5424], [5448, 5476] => 1.29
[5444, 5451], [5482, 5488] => 1.40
